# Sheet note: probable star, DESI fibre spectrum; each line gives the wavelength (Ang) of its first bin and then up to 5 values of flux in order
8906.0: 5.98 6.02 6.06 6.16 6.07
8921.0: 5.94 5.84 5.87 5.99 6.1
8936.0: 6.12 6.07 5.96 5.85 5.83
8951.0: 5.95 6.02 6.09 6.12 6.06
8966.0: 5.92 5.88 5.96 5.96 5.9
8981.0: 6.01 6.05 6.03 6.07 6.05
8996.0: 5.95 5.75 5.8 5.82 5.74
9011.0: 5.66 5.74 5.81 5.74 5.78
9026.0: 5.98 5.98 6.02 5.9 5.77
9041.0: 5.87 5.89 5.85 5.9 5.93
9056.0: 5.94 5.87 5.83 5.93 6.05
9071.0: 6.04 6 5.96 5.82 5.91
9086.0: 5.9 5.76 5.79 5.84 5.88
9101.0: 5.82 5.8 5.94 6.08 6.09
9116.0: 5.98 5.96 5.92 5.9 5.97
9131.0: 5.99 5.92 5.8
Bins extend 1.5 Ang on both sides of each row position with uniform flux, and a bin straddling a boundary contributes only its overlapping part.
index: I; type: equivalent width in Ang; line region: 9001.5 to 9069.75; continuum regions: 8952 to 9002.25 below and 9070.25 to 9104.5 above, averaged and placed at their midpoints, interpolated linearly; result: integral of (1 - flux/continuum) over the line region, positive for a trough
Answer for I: 0.7 Ang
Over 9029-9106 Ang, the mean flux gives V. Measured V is 5.89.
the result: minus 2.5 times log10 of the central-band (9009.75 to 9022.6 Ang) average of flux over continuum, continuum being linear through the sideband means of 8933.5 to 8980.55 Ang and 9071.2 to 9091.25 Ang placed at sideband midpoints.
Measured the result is 0.04 mag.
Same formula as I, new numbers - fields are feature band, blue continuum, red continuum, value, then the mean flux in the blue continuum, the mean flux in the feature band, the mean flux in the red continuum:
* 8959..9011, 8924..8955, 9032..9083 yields 0.1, 5.97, 5.94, 5.91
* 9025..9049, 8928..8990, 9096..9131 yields 0.2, 5.99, 5.91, 5.94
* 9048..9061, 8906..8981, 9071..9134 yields 0.1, 5.99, 5.9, 5.92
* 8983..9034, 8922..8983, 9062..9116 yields 0.6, 5.98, 5.88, 5.92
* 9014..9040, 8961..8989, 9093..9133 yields 0.4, 5.98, 5.86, 5.93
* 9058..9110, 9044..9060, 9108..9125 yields 0.4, 5.9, 5.9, 5.99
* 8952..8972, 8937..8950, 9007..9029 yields -0.4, 5.94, 6.01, 5.79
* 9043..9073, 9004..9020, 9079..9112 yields -0.6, 5.75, 5.92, 5.87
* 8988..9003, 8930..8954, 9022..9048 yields 0.0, 5.99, 5.93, 5.9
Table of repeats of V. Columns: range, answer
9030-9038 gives 5.93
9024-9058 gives 5.91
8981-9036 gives 5.88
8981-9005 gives 5.95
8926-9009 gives 5.96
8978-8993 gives 6.03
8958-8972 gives 5.99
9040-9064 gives 5.89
